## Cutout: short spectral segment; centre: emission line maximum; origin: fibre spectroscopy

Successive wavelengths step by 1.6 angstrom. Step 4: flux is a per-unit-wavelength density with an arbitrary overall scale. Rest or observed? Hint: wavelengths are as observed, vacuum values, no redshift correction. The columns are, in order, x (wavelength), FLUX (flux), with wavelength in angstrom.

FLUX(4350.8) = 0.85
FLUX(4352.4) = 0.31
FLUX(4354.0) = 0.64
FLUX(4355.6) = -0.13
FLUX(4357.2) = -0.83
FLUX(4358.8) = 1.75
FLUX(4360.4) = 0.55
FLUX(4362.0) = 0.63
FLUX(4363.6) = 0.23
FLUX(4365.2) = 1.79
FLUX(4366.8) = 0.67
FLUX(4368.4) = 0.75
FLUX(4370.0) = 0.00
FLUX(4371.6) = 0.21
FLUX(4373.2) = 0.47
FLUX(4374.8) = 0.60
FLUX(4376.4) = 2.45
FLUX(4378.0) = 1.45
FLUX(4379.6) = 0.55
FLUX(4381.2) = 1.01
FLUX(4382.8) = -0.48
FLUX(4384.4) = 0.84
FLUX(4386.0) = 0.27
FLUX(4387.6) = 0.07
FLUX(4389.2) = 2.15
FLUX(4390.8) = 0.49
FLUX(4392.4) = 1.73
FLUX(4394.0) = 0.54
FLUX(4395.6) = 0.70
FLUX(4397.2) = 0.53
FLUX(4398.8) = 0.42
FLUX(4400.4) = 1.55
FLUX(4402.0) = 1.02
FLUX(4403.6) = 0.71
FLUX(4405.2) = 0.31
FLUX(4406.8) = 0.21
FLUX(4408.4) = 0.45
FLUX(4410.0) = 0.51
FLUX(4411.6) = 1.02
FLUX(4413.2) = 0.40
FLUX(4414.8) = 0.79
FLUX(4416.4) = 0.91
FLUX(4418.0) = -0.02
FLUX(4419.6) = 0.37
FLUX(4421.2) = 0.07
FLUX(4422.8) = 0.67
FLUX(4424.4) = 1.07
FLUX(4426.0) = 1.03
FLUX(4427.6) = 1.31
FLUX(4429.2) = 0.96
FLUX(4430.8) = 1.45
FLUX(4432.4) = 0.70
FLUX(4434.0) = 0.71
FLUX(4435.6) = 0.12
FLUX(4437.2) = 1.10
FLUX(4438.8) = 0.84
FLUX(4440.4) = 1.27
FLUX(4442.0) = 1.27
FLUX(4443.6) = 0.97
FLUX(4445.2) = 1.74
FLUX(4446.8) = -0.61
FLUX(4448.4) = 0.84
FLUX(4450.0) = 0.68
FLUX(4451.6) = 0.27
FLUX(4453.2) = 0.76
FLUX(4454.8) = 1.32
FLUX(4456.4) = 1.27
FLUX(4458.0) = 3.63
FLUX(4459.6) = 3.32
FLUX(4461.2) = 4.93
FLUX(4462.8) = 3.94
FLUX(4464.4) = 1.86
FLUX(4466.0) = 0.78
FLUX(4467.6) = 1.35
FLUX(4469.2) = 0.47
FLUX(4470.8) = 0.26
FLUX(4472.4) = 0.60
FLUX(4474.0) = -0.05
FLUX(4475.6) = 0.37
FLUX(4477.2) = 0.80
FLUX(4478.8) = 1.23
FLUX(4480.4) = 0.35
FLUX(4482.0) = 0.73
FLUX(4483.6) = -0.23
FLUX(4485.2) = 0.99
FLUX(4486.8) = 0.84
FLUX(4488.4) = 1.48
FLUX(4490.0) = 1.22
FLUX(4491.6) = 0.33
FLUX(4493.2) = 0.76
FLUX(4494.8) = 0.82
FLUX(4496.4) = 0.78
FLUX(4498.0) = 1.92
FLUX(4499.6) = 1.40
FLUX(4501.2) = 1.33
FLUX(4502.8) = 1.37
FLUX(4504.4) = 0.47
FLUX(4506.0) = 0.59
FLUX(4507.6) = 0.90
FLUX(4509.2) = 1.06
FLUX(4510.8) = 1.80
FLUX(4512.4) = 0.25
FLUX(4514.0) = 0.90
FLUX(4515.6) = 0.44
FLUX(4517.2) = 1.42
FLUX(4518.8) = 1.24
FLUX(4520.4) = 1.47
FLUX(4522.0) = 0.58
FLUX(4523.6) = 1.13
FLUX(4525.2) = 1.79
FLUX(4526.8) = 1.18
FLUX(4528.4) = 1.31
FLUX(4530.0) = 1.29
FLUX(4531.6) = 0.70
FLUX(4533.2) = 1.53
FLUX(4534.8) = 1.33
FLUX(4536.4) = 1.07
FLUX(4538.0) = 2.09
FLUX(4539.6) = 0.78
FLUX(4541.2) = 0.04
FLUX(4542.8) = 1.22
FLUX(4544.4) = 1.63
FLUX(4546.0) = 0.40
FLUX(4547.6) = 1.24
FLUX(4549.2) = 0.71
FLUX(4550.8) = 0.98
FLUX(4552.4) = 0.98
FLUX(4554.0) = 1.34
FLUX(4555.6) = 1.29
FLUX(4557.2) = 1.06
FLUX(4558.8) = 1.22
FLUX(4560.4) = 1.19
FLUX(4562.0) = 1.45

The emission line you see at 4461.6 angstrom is [O II] 3727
